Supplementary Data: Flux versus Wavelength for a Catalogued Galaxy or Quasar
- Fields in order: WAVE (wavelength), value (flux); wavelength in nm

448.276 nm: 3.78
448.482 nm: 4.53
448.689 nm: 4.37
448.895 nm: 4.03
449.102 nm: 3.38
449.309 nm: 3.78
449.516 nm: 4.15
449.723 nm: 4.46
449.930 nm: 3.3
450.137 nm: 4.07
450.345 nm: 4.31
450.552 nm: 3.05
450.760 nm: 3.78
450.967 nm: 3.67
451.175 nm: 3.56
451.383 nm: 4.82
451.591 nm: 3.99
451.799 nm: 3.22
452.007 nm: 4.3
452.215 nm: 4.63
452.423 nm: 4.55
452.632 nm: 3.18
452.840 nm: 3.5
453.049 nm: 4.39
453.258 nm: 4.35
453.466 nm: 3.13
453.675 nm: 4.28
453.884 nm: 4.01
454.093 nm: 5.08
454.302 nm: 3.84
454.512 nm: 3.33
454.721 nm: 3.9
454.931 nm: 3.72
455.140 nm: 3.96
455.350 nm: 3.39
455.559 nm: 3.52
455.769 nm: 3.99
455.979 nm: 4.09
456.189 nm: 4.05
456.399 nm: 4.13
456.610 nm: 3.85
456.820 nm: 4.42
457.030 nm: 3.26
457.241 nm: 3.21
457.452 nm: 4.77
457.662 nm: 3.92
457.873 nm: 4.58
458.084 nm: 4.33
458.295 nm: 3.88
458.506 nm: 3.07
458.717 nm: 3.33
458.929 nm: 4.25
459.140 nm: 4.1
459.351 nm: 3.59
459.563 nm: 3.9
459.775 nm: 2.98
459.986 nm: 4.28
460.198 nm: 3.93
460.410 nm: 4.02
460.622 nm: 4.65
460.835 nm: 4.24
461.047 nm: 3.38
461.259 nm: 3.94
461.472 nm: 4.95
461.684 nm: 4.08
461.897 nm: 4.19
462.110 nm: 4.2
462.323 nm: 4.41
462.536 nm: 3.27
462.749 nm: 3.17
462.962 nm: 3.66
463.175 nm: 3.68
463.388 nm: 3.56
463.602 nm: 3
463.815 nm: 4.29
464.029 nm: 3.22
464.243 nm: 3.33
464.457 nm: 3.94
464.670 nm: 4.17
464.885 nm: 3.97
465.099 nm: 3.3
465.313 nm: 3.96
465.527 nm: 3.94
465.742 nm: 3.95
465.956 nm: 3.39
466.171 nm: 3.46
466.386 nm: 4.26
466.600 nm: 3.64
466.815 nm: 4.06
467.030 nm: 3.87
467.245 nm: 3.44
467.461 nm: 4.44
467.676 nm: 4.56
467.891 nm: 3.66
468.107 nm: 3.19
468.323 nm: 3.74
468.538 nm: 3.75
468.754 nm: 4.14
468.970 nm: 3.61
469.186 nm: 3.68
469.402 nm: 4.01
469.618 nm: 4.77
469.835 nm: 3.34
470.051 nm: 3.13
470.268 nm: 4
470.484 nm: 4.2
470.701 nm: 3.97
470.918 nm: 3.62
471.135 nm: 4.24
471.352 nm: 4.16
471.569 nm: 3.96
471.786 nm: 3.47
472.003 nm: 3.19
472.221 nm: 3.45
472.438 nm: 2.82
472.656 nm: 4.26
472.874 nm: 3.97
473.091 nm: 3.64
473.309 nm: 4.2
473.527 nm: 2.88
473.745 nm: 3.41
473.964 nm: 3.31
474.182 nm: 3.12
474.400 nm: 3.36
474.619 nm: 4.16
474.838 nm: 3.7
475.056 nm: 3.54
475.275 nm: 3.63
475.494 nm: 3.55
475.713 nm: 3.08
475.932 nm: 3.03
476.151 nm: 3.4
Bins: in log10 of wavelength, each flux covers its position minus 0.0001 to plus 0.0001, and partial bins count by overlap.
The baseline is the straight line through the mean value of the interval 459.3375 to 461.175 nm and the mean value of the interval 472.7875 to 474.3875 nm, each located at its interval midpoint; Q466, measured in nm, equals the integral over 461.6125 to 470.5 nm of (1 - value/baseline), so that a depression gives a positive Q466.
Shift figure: -0.18 nm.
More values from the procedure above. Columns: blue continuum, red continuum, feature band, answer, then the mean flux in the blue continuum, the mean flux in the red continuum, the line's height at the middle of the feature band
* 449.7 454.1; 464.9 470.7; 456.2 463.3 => -0.07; 3.95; 3.83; 3.89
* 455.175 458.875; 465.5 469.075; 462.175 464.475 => 0.15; 3.88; 3.83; 3.85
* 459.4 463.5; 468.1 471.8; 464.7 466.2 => 0.05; 3.91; 3.86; 3.89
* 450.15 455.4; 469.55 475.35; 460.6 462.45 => -0.19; 3.93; 3.68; 3.81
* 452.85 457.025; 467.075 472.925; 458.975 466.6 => 0.06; 3.94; 3.8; 3.87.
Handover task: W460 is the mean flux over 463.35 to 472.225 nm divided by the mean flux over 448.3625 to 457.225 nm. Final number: 0.97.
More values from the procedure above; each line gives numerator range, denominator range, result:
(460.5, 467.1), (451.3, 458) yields 0.97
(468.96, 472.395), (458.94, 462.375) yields 0.93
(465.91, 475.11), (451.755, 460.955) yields 0.95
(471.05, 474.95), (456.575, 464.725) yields 0.94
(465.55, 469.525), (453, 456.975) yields 0.97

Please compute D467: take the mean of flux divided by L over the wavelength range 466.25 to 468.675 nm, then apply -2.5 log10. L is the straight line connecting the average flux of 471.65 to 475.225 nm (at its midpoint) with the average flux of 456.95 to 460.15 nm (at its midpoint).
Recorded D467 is -0.06 mag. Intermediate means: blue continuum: 3.84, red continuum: 3.54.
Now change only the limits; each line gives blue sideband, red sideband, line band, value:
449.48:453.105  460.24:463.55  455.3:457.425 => 0.03 mag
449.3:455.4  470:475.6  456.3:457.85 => -0.03 mag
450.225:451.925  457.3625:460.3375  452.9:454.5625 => -0.06 mag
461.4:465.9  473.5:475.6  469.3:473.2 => -0.06 mag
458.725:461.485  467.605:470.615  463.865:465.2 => 0.06 mag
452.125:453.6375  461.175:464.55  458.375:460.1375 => 0.05 mag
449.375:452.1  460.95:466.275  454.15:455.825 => 0.03 mag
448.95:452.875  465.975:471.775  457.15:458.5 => -0.05 mag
